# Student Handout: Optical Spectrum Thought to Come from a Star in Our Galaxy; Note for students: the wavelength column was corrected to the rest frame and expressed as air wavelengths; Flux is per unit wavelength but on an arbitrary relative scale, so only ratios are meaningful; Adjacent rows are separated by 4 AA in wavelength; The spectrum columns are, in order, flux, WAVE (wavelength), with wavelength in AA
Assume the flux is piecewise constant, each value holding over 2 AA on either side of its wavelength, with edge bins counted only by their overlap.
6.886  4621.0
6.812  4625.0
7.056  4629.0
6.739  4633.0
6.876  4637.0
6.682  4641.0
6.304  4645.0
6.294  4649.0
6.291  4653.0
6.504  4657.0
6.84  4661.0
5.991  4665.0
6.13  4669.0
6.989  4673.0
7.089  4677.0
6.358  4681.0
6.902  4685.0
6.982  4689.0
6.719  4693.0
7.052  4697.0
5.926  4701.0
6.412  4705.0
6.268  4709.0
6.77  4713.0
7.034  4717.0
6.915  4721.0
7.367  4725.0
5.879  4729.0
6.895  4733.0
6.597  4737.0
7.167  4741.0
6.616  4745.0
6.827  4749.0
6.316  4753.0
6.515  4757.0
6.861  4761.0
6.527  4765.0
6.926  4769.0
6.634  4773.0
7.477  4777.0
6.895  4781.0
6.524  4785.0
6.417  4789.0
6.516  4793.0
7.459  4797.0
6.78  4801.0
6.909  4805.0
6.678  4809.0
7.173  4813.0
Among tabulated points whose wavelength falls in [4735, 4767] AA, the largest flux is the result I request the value 7.167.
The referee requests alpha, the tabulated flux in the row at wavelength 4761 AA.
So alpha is 6.861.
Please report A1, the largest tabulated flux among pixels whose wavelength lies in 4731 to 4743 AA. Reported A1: 7.167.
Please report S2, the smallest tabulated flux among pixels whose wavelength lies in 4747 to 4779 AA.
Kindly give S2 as 6.316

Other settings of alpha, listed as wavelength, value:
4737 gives 6.597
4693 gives 6.719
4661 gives 6.84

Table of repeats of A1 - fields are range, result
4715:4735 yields 7.367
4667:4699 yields 7.089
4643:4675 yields 6.989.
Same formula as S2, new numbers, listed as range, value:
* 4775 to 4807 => 6.417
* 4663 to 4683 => 5.991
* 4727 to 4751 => 5.879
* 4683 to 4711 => 5.926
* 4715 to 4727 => 6.915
